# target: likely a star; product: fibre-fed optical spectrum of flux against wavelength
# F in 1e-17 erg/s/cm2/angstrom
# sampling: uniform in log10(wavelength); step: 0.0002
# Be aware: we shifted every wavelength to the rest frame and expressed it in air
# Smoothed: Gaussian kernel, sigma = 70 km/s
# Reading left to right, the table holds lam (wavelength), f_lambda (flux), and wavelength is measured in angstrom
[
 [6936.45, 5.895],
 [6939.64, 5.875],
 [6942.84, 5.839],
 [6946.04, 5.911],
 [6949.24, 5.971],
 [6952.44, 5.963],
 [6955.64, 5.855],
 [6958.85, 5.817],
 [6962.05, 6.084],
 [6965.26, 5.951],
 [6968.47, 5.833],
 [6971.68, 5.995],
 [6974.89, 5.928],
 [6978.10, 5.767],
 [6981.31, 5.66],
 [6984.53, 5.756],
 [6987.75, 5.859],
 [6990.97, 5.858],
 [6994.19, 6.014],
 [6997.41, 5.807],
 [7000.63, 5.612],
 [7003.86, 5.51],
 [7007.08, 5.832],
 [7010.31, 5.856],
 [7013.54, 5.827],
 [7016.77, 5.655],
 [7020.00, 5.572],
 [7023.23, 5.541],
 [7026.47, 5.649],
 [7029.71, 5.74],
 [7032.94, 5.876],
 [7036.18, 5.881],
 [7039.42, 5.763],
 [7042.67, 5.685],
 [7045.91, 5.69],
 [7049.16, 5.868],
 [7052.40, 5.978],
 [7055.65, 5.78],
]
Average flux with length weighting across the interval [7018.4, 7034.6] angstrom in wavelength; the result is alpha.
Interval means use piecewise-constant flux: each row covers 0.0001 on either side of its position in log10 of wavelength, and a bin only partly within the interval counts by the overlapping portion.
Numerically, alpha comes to 5.68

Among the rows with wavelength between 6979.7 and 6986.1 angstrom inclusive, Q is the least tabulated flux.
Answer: 5.66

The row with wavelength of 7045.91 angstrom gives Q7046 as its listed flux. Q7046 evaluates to 5.69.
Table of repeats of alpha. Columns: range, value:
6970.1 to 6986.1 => 5.82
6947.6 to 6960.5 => 5.9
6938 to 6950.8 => 5.9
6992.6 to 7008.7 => 5.76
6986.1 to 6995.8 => 5.91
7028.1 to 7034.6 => 5.82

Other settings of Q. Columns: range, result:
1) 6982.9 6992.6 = 5.756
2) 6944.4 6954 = 5.911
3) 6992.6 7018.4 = 5.51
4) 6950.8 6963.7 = 5.817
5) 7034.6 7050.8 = 5.685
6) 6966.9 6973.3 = 5.833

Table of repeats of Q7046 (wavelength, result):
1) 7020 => 5.572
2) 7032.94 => 5.876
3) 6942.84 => 5.839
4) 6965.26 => 5.951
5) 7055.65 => 5.78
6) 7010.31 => 5.856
